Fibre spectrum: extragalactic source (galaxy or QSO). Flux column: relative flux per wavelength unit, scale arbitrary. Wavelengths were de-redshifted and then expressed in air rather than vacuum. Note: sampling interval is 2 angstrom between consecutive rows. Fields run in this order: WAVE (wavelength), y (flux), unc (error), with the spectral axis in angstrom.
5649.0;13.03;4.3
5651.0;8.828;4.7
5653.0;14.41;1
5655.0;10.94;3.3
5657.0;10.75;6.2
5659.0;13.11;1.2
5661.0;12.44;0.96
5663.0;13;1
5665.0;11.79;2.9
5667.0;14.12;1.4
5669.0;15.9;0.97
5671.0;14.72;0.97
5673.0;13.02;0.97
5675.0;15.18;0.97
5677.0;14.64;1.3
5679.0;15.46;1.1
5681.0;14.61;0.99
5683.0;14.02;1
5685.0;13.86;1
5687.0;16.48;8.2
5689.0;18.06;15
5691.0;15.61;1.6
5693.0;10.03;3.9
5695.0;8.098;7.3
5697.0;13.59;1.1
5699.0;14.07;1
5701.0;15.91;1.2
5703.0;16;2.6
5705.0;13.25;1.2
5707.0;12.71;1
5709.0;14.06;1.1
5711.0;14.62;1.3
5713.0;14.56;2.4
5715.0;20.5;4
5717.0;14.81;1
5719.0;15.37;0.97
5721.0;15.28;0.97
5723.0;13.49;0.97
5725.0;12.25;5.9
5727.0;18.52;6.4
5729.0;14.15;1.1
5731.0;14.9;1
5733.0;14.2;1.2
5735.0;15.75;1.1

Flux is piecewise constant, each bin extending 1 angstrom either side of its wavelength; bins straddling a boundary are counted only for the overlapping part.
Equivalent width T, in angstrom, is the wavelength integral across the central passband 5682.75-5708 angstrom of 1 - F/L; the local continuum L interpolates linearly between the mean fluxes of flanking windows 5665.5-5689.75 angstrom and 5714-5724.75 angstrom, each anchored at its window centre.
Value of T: 2.1 angstrom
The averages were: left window 14.9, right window 15.6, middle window 14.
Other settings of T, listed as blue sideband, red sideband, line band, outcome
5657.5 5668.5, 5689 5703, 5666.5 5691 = -3.4 angstrom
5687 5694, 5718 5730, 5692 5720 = 1.4 angstrom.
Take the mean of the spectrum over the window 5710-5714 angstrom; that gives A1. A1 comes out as 14.6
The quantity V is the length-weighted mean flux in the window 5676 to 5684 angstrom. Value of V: 14.7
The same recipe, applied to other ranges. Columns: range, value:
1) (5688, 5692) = 16.8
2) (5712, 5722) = 16.1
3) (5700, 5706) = 15.1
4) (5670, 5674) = 13.9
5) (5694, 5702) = 12.9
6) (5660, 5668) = 12.8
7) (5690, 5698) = 11.8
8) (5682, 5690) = 15.6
